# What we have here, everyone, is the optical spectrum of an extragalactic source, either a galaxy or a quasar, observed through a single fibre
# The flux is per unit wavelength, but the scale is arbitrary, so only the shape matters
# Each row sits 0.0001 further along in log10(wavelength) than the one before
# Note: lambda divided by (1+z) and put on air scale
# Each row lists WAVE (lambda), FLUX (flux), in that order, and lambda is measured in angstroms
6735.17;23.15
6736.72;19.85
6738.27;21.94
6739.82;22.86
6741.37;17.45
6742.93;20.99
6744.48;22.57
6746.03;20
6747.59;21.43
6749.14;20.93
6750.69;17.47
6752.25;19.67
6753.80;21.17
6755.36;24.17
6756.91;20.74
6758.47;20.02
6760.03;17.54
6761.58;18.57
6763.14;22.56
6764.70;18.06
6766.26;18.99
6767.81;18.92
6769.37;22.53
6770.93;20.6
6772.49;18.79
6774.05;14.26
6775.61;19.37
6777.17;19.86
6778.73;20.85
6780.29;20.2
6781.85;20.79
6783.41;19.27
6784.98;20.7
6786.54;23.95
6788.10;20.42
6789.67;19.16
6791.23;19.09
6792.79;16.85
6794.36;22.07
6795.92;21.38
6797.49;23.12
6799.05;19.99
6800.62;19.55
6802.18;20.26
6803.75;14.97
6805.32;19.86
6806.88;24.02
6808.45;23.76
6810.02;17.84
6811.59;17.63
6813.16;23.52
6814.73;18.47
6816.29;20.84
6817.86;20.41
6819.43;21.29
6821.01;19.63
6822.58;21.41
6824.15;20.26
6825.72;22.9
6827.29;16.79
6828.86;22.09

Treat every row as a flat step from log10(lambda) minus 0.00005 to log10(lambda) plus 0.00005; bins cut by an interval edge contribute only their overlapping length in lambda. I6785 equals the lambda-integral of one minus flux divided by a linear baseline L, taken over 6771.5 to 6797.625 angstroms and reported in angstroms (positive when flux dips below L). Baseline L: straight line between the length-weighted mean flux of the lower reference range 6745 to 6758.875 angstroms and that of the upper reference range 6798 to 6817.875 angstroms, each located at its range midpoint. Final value 0.53 angstroms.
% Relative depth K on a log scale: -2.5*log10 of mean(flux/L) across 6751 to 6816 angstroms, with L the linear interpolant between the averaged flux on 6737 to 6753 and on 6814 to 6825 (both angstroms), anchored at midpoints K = 0.019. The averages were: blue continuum 20.5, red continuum 20.4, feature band 20.1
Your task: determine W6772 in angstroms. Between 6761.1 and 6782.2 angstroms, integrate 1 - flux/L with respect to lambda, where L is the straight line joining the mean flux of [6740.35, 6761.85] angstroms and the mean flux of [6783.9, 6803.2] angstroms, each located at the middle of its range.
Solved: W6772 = 0.8 angstroms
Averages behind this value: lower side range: 20.3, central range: 19.6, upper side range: 20.5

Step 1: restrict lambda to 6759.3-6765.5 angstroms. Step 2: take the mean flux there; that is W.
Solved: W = 19.2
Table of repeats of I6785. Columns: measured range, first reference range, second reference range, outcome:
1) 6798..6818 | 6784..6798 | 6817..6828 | 0.4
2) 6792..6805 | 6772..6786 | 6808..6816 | 0.0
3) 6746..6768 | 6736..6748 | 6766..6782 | 0.2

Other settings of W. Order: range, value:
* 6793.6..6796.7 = 21.8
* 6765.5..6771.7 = 20.3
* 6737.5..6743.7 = 20.8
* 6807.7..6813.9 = 20.6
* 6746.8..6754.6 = 20.1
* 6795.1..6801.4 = 21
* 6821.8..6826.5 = 21.5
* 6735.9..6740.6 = 21.6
